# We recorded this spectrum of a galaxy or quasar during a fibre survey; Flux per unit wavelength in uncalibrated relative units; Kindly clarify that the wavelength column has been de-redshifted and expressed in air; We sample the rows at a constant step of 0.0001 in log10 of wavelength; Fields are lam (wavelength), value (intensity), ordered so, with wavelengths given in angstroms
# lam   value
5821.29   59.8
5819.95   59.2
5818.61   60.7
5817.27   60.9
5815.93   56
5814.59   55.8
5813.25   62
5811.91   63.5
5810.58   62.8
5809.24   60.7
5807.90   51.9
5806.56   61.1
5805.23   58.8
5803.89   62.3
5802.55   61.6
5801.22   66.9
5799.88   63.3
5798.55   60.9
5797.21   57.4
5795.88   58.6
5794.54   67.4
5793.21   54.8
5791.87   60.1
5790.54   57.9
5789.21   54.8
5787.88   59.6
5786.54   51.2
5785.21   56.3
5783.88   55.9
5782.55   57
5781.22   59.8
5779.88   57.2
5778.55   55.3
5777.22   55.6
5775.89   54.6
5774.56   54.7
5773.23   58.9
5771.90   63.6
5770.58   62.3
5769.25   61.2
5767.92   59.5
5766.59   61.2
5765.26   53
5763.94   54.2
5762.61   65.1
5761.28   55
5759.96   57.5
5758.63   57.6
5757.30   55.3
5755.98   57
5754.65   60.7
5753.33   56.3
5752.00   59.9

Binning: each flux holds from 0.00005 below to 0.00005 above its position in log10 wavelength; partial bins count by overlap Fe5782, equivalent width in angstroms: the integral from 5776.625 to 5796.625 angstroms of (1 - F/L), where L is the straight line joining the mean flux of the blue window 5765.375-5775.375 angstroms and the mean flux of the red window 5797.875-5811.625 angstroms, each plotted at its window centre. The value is 1.0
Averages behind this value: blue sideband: 59.7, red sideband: 61.1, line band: 57.4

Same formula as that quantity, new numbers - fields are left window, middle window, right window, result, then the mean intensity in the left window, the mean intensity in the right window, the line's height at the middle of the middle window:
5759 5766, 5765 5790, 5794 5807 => 0.57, 57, 61.8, 58.9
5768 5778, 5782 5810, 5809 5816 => 0.35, 58.7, 60.5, 59.7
